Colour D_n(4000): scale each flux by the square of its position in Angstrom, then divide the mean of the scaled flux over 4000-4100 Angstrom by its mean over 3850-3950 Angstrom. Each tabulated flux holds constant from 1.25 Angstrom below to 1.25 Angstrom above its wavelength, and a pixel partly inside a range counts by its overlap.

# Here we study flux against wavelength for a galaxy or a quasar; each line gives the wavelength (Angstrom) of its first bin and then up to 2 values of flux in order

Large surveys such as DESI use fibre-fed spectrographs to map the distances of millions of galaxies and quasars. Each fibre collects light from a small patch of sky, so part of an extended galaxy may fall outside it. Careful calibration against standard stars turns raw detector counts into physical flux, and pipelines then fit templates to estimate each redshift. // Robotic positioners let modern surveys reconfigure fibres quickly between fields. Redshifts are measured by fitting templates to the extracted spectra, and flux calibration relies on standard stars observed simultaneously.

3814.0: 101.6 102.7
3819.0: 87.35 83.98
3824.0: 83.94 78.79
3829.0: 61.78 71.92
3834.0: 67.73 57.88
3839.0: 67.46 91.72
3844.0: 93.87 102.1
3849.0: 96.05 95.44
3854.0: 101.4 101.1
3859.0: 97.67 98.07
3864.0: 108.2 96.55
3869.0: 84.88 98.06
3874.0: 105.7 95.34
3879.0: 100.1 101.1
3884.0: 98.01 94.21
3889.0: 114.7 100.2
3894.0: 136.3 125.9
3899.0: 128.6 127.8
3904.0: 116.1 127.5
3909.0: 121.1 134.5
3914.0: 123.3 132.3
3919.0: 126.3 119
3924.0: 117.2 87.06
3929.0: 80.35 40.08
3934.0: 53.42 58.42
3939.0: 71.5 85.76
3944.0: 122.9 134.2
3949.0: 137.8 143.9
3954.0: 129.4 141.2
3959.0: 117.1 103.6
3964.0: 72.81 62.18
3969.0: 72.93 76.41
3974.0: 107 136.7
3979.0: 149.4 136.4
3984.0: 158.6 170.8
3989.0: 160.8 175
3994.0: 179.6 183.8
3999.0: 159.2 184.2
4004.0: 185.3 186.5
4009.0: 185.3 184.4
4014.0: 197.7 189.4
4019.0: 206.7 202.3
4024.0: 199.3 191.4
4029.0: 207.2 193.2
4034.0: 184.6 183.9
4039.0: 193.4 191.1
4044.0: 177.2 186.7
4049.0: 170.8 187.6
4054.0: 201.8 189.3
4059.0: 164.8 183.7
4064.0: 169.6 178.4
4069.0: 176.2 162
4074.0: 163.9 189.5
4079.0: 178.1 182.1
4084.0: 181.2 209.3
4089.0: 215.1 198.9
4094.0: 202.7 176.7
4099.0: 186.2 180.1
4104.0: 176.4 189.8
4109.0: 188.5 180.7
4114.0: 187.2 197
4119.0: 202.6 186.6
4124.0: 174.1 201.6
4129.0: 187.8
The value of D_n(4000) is 1.93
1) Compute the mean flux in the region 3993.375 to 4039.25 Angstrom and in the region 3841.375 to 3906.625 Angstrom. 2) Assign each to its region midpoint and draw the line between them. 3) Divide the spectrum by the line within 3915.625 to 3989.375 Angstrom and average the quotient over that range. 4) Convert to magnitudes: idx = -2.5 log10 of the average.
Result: 0.36 mag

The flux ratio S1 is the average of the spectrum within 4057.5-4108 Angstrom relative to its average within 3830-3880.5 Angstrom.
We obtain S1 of 2.0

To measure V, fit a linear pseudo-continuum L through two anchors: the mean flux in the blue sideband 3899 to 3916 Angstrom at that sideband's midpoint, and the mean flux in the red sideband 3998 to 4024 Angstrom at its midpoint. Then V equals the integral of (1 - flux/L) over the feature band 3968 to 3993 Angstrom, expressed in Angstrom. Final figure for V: 5.2 Angstrom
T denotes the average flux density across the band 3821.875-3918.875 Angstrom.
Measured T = 101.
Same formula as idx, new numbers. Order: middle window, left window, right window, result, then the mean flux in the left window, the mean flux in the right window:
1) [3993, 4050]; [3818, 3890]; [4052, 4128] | -0.19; 90.8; 186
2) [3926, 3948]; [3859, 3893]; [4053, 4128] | 0.46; 99.8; 186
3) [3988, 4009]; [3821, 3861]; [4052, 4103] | -0.17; 84.8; 184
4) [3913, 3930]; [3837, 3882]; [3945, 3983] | -0.05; 95.7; 115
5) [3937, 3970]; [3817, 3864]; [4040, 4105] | 0.25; 86.3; 184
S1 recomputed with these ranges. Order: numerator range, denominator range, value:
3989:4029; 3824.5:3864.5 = 2.16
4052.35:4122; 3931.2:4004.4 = 1.50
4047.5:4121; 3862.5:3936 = 1.74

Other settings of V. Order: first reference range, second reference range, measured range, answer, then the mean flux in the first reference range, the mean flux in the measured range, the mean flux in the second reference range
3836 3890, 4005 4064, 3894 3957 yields 8.3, 95.9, 112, 189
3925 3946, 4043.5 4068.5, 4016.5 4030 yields -4.2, 77.6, 200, 181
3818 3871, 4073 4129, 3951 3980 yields 5.7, 87.2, 108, 189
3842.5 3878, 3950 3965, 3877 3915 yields -3.6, 98.1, 116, 119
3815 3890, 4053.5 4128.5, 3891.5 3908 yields -2.3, 91.2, 125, 186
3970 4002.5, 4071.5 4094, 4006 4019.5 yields -2.5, 151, 191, 189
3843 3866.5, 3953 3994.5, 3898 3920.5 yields -3.0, 99.2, 126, 125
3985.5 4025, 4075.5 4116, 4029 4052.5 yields 0.0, 184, 187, 189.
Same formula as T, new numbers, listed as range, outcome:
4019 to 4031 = 200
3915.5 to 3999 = 117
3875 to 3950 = 107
